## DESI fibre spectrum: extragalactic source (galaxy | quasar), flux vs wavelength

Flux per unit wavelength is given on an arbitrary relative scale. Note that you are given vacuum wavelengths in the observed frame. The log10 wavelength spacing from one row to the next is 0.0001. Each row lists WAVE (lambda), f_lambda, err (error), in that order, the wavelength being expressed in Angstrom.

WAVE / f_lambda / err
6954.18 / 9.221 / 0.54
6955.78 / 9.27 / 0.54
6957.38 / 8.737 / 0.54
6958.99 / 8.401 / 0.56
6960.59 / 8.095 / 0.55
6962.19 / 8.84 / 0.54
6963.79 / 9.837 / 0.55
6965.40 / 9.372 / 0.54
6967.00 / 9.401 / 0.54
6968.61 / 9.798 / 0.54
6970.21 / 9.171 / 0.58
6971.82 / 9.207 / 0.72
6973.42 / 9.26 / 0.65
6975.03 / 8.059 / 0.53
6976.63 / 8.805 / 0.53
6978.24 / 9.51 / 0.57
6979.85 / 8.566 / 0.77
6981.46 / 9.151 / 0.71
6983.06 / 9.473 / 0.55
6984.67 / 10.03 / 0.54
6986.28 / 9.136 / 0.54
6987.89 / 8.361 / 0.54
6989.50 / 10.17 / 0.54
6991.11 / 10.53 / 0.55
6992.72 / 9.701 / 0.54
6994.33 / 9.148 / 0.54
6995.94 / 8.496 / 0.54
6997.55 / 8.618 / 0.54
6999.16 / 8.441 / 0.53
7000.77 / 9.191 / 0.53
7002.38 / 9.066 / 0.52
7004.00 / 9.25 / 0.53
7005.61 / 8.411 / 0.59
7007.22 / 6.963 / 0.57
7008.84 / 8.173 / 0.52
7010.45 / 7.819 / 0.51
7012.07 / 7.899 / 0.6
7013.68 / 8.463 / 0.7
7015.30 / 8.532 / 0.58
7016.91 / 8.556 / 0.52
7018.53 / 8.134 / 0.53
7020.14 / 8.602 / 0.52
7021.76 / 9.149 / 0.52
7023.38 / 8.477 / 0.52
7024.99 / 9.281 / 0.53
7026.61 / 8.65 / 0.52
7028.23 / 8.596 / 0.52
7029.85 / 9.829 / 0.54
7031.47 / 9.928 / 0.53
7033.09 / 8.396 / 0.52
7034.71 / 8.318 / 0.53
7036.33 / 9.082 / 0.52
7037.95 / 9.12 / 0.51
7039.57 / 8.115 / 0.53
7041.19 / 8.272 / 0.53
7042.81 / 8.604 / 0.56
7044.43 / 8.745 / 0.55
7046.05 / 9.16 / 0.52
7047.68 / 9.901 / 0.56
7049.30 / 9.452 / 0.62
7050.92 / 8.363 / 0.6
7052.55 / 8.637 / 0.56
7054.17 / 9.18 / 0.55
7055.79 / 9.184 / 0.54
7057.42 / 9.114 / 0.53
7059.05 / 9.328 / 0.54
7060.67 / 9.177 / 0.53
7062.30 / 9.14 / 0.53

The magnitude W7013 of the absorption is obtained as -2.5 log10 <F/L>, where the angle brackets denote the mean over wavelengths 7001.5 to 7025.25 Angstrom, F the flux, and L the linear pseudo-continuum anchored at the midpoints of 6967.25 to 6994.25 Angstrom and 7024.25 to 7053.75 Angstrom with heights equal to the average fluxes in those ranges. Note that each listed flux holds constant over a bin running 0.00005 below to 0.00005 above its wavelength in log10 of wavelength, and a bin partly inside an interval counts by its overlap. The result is 0.081 mag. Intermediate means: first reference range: 9.3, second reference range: 8.92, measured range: 8.44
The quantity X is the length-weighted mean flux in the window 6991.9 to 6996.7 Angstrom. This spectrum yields 9.13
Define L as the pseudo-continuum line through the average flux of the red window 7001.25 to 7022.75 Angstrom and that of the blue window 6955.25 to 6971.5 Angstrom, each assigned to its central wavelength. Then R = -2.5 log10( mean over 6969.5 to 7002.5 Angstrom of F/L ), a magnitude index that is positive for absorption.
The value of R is -0.05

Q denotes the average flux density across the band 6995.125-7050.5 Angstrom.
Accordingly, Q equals 8.7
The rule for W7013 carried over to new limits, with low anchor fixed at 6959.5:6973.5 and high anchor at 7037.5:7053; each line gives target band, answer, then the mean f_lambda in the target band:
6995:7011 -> 0.07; 8.46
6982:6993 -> -0.06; 9.62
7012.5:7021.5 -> 0.06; 8.48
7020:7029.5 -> 0.01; 8.85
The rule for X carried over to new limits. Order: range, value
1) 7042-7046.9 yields 8.84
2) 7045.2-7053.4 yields 9.1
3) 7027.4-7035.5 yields 9.01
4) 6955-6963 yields 8.67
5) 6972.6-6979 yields 8.91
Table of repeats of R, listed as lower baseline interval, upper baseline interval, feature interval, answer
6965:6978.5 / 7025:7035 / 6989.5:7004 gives -0.014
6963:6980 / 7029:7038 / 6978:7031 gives 0.035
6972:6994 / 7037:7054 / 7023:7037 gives 0.000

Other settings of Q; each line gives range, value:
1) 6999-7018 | 8.39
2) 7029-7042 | 8.88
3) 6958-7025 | 8.89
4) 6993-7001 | 8.82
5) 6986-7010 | 8.89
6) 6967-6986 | 9.19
